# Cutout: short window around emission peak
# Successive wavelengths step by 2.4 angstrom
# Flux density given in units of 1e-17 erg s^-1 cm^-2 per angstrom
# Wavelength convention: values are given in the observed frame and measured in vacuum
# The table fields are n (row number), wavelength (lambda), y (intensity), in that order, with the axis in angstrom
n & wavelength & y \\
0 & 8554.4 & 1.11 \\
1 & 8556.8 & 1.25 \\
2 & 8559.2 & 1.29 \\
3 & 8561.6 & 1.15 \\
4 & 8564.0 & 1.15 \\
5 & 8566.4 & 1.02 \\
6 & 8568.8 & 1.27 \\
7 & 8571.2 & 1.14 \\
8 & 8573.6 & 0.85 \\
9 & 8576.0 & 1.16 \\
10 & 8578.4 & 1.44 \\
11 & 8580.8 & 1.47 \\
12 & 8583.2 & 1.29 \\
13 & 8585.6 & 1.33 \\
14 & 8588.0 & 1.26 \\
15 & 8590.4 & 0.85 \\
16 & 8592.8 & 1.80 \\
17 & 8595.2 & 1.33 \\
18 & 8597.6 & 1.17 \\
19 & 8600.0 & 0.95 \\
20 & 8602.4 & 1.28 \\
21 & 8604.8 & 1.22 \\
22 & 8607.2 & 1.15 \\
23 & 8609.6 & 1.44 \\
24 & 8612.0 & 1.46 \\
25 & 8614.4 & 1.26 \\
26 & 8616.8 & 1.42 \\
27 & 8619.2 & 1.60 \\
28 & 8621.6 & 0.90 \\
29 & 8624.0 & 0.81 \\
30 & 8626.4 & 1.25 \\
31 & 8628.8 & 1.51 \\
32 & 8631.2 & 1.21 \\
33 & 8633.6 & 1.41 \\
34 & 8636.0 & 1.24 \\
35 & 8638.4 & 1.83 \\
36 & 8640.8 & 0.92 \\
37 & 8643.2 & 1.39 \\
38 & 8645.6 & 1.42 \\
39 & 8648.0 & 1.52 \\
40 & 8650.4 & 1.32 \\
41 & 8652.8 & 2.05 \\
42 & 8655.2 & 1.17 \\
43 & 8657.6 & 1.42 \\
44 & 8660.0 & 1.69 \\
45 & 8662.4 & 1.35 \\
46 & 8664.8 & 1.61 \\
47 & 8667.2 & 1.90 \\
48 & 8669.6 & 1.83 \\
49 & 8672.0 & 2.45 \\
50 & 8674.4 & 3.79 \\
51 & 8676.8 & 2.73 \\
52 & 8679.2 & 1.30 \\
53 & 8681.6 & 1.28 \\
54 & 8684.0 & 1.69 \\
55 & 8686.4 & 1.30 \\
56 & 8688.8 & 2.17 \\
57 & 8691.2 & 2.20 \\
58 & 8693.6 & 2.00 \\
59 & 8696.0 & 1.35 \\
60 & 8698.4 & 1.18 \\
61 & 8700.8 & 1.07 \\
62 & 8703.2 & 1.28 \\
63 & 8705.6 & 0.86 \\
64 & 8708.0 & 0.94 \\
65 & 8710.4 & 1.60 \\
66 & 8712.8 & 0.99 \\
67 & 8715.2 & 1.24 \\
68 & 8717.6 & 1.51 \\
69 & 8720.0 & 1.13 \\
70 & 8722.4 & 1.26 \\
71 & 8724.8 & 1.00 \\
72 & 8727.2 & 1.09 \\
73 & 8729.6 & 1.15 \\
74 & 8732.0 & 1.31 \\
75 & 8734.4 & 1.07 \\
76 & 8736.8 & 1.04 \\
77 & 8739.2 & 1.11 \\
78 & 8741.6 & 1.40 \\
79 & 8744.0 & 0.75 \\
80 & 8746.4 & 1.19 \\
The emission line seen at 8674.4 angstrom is [S II] 6716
